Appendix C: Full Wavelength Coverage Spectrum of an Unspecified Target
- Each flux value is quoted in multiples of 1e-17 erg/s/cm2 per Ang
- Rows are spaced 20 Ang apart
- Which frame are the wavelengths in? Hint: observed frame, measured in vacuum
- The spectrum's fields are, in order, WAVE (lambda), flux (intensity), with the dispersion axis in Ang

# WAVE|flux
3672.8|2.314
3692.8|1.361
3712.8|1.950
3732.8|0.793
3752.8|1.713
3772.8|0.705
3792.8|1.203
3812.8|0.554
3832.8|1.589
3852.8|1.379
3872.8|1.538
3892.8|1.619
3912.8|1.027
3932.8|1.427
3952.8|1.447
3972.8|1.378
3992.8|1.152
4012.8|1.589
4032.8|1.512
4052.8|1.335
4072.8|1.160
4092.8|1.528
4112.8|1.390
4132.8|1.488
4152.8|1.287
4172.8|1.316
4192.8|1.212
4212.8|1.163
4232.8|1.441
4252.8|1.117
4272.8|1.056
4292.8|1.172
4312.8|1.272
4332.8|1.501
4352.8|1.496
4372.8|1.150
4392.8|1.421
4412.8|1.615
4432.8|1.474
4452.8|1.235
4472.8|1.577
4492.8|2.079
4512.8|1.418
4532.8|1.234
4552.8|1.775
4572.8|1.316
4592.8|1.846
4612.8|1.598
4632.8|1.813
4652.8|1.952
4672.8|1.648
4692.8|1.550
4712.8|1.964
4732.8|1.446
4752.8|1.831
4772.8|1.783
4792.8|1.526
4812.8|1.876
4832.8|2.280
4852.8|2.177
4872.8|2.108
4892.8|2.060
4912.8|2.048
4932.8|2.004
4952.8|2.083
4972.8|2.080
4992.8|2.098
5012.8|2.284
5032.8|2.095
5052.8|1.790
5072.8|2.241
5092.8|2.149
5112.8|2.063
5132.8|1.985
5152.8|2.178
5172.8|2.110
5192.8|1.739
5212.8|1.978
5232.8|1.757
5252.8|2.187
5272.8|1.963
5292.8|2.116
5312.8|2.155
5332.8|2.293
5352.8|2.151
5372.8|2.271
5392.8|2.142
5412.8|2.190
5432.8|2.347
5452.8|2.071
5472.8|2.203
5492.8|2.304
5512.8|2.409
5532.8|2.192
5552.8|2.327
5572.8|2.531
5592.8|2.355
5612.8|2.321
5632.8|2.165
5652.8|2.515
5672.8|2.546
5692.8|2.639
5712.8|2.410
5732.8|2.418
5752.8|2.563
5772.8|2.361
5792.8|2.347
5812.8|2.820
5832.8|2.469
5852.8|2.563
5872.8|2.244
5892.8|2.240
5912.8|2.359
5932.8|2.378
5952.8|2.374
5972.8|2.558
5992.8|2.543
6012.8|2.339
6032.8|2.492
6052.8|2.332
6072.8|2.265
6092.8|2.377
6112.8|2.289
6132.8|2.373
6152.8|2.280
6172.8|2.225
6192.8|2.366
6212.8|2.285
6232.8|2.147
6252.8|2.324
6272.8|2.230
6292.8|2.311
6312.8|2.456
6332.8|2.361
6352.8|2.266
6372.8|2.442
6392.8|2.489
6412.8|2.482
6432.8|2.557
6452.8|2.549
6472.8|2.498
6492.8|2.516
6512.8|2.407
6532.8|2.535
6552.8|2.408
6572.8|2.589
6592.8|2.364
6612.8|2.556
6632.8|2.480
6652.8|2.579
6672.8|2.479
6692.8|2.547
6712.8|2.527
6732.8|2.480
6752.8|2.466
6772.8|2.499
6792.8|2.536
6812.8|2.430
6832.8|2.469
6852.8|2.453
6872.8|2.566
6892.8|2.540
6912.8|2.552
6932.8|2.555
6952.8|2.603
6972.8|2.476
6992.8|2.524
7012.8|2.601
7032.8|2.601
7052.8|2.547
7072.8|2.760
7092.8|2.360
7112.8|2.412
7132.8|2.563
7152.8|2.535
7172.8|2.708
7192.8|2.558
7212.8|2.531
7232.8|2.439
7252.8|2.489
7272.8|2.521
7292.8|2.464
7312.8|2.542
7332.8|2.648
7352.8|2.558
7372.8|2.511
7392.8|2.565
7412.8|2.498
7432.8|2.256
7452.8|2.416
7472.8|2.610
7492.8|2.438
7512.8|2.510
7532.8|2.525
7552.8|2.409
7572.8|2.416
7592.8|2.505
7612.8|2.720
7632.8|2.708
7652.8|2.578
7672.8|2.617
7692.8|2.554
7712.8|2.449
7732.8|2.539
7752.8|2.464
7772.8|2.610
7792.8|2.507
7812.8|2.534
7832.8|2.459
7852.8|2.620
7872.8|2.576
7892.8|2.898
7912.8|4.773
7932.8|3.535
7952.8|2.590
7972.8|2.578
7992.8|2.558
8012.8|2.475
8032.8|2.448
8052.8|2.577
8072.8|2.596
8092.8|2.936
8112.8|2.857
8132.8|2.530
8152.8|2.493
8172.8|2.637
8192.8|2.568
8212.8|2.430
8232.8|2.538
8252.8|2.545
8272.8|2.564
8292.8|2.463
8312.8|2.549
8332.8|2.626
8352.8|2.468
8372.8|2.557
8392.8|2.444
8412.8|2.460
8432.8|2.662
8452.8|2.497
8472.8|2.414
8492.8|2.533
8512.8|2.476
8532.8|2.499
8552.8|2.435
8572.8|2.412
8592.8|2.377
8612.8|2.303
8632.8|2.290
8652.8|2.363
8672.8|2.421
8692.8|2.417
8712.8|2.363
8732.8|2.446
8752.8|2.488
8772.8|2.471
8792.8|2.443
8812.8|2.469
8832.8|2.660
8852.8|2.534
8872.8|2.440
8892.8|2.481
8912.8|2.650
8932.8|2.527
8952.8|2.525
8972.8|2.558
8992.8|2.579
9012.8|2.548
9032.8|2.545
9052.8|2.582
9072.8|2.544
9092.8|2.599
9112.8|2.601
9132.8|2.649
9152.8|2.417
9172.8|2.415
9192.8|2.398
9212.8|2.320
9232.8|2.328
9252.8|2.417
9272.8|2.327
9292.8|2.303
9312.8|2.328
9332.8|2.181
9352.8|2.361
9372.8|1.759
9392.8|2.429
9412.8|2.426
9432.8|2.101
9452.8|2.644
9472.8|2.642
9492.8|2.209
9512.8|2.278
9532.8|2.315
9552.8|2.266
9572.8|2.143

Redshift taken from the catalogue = 0.205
